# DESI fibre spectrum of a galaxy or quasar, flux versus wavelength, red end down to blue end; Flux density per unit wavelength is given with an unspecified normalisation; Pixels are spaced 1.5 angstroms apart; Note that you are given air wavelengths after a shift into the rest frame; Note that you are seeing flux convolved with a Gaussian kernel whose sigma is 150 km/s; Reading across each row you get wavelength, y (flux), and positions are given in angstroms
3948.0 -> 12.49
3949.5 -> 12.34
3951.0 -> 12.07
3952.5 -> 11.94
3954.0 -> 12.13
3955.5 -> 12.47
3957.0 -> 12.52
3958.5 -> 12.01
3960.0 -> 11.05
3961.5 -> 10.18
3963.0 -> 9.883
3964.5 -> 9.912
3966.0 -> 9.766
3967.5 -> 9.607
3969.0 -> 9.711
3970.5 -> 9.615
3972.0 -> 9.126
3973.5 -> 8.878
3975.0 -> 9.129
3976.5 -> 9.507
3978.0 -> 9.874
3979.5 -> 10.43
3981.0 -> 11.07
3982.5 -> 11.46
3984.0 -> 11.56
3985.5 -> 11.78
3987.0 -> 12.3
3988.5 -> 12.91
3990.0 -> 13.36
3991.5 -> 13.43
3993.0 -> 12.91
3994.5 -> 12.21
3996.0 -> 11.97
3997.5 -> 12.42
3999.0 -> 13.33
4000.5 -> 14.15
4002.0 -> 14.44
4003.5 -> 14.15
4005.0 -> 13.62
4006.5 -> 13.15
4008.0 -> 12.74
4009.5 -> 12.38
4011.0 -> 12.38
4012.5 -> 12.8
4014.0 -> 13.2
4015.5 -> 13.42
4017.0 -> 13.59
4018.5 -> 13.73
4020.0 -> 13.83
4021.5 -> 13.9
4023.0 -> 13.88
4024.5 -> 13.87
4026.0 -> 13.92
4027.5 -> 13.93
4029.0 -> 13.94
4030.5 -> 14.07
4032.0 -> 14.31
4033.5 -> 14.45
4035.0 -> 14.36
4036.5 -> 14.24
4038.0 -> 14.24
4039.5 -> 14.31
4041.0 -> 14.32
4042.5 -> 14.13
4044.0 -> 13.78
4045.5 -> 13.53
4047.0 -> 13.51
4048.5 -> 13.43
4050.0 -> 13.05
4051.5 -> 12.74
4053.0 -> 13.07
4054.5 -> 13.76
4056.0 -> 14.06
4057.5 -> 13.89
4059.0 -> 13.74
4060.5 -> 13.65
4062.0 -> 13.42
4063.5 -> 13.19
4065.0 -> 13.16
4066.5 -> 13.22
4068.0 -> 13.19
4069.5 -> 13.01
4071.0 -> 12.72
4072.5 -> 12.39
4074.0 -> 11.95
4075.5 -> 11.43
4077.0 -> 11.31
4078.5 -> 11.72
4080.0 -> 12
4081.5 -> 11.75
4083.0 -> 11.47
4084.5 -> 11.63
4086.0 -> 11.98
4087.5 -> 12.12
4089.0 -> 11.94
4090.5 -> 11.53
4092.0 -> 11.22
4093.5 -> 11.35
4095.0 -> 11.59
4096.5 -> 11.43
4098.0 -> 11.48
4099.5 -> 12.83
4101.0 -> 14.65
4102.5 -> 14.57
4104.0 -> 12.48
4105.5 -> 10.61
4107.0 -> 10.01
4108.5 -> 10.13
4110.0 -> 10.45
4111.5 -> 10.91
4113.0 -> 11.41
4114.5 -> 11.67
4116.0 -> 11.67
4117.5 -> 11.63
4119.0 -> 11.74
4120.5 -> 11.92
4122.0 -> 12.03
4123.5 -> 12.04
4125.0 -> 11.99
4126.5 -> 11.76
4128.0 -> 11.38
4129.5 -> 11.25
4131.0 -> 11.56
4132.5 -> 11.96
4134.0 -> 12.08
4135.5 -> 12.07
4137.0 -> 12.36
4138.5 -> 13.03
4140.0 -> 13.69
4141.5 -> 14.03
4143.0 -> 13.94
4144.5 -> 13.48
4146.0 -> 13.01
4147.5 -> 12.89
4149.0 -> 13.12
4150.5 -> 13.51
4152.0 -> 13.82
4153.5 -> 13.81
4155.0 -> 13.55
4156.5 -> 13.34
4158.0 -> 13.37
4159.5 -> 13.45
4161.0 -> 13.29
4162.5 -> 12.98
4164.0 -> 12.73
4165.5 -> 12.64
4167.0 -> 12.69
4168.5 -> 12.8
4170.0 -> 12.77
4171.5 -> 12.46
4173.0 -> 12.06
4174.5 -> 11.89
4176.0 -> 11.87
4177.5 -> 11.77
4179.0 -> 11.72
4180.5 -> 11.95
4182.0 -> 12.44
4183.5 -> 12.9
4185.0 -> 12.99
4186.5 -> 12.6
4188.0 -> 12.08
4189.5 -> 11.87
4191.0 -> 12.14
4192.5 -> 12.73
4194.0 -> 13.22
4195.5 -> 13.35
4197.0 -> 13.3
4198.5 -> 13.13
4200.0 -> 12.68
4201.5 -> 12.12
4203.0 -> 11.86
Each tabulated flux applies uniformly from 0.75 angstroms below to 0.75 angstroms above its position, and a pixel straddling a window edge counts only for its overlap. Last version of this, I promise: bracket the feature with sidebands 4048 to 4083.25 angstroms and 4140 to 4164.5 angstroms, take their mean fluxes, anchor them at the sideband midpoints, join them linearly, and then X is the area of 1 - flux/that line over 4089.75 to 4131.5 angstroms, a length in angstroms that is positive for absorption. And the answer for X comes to 4.6 angstroms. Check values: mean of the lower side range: 12.8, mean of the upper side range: 13.4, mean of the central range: 11.7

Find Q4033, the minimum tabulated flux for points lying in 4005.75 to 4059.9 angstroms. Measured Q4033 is 12.38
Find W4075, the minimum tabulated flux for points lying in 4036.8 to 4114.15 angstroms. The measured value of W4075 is 10.01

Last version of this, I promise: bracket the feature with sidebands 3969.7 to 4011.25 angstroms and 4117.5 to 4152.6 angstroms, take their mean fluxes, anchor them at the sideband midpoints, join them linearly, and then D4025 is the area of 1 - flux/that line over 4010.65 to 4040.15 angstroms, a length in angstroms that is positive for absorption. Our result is -4.30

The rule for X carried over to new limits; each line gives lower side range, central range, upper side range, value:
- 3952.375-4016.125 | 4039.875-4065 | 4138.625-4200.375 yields -2.9 angstroms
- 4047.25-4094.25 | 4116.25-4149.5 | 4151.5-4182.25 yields 0.7 angstroms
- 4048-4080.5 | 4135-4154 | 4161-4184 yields -1.2 angstroms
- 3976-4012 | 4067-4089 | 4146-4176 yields 1.1 angstroms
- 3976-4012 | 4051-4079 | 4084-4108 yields -2.0 angstroms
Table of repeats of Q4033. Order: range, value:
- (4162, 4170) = 12.64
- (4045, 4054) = 12.74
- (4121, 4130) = 11.25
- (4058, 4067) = 13.16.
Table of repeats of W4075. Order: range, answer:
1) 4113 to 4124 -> 11.41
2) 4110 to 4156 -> 10.45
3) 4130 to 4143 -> 11.56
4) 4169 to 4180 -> 11.72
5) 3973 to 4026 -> 8.878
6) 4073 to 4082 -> 11.31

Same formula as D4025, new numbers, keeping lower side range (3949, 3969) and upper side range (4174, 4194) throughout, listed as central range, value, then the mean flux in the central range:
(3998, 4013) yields -2.5 angstroms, 13.3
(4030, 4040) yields -2.4 angstroms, 14.3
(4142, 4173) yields -2.6 angstroms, 13.2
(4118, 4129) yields 0.1 angstroms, 11.8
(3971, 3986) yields 1.3 angstroms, 10.2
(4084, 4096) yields 0.1 angstroms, 11.7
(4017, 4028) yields -2.3 angstroms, 13.8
